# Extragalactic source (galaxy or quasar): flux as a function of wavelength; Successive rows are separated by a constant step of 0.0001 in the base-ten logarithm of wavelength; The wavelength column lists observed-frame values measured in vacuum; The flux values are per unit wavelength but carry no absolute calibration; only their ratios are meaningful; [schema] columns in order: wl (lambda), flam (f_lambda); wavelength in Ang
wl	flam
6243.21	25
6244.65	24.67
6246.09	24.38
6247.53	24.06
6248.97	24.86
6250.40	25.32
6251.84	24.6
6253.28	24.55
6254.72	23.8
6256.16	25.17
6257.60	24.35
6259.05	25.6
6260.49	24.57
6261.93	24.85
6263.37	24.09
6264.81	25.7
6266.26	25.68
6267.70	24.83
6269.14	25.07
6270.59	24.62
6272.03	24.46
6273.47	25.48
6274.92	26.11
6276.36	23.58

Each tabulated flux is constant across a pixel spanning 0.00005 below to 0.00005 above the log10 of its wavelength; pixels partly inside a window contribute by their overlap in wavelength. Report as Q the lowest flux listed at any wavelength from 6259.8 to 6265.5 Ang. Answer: 24.09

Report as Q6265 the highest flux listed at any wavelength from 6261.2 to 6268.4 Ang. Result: 25.7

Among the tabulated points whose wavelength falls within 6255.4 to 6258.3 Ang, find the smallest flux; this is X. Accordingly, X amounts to 24.35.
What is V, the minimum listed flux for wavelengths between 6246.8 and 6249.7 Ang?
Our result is 24.06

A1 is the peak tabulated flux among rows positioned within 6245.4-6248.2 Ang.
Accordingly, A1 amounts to 24.38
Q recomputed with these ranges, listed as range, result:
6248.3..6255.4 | 23.8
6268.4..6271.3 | 24.62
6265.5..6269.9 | 24.83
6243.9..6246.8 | 24.38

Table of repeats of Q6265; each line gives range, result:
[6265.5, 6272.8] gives 25.68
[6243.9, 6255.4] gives 25.32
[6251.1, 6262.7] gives 25.6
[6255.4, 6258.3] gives 25.17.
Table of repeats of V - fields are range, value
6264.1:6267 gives 25.68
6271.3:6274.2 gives 24.46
